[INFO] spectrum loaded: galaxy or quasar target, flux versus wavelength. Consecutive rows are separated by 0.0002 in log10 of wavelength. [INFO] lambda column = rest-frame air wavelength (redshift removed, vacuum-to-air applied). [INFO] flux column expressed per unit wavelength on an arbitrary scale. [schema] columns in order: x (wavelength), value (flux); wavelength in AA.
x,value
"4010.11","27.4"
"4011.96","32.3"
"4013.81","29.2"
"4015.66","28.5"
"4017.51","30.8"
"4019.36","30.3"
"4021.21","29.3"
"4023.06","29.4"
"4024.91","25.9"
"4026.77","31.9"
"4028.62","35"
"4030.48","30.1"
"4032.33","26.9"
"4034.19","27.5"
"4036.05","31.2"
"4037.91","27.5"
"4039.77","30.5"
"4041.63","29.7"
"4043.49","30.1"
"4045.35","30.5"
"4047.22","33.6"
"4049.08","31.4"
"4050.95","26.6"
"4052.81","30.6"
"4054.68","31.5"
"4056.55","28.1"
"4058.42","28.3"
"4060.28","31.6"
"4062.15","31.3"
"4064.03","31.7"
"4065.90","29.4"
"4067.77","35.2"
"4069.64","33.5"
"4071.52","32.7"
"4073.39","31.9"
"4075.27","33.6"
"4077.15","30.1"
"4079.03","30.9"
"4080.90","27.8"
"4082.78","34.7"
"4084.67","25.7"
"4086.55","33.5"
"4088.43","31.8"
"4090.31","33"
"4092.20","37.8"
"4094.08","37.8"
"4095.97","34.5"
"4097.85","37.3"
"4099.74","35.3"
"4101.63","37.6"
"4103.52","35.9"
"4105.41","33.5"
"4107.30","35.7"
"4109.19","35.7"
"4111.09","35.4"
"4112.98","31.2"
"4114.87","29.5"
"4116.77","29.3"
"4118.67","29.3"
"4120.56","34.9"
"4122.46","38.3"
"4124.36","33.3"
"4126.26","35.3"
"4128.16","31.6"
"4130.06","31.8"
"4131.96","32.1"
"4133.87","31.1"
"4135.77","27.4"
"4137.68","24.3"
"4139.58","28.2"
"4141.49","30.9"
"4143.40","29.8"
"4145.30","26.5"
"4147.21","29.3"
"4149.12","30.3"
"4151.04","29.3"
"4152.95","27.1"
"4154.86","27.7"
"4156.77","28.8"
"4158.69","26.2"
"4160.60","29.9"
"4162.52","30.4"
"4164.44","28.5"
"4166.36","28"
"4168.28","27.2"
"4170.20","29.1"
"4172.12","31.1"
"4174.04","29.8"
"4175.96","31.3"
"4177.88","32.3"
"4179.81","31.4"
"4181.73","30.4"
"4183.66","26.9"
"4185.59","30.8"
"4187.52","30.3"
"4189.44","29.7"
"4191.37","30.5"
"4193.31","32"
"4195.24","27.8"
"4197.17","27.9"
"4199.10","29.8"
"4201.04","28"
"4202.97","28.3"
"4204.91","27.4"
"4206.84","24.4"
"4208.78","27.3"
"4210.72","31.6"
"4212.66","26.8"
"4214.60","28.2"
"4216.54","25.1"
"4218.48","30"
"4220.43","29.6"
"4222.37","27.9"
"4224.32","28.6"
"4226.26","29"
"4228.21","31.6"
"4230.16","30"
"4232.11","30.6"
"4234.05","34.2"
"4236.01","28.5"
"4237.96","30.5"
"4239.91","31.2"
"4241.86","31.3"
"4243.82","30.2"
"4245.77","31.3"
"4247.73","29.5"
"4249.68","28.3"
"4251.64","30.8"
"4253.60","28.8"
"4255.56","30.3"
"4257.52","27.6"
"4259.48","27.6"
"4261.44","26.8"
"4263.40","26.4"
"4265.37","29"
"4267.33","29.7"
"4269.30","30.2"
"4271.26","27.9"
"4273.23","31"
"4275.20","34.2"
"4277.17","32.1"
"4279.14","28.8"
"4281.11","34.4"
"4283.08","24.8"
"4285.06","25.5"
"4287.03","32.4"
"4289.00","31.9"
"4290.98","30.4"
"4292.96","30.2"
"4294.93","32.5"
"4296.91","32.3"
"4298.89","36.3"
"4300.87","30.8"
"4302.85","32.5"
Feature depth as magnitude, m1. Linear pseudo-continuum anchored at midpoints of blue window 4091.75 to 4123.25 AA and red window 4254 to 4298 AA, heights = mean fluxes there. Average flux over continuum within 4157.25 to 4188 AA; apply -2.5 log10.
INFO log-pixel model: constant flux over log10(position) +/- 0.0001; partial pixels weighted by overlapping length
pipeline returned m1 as 0.11 mag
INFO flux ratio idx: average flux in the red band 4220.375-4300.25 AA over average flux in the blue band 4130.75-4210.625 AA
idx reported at 1.04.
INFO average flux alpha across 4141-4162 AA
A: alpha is 28.7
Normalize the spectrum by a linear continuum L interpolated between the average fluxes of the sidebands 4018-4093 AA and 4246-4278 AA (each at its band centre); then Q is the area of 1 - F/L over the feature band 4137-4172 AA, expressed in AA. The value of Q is 1.88 AA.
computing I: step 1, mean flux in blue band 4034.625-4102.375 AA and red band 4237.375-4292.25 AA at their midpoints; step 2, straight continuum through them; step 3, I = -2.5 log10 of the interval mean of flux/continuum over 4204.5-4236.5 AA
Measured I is 0.05 mag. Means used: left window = 31.9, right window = 29.7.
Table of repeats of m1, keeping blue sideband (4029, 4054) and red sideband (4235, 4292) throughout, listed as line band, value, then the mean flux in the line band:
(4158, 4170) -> 0.05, 28.5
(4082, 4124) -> -0.14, 34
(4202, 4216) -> 0.08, 27.6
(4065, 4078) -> -0.09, 32.4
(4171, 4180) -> -0.05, 31.1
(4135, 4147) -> 0.07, 28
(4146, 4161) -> 0.05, 28.5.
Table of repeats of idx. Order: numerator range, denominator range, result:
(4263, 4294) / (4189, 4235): 1.03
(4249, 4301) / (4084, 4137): 0.90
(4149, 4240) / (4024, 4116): 0.92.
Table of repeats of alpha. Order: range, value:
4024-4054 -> 29.9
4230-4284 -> 29.9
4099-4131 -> 33.7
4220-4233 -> 29.6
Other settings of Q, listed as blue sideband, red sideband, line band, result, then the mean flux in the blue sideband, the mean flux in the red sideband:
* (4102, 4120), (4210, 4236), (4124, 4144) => 1.1 AA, 33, 29.4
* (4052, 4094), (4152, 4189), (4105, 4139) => -1.8 AA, 31.7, 29.3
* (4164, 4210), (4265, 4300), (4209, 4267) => 1.4 AA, 29.2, 30.8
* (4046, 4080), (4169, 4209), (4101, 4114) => -1.8 AA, 31.2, 29.4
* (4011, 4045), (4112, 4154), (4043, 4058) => -0.1 AA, 29.8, 30.5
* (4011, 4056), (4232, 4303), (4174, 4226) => 2.0 AA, 30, 30.3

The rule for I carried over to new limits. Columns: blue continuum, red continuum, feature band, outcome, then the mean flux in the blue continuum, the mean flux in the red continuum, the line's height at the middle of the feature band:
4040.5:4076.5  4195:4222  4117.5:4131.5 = -0.13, 31.1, 28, 29.8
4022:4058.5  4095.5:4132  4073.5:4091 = 0.03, 29.8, 33.9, 32.2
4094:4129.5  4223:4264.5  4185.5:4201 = 0.06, 34.2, 29.6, 31.4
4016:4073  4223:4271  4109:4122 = -0.07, 30.4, 29.6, 30.1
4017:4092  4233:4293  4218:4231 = 0.02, 30.7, 29.9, 30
